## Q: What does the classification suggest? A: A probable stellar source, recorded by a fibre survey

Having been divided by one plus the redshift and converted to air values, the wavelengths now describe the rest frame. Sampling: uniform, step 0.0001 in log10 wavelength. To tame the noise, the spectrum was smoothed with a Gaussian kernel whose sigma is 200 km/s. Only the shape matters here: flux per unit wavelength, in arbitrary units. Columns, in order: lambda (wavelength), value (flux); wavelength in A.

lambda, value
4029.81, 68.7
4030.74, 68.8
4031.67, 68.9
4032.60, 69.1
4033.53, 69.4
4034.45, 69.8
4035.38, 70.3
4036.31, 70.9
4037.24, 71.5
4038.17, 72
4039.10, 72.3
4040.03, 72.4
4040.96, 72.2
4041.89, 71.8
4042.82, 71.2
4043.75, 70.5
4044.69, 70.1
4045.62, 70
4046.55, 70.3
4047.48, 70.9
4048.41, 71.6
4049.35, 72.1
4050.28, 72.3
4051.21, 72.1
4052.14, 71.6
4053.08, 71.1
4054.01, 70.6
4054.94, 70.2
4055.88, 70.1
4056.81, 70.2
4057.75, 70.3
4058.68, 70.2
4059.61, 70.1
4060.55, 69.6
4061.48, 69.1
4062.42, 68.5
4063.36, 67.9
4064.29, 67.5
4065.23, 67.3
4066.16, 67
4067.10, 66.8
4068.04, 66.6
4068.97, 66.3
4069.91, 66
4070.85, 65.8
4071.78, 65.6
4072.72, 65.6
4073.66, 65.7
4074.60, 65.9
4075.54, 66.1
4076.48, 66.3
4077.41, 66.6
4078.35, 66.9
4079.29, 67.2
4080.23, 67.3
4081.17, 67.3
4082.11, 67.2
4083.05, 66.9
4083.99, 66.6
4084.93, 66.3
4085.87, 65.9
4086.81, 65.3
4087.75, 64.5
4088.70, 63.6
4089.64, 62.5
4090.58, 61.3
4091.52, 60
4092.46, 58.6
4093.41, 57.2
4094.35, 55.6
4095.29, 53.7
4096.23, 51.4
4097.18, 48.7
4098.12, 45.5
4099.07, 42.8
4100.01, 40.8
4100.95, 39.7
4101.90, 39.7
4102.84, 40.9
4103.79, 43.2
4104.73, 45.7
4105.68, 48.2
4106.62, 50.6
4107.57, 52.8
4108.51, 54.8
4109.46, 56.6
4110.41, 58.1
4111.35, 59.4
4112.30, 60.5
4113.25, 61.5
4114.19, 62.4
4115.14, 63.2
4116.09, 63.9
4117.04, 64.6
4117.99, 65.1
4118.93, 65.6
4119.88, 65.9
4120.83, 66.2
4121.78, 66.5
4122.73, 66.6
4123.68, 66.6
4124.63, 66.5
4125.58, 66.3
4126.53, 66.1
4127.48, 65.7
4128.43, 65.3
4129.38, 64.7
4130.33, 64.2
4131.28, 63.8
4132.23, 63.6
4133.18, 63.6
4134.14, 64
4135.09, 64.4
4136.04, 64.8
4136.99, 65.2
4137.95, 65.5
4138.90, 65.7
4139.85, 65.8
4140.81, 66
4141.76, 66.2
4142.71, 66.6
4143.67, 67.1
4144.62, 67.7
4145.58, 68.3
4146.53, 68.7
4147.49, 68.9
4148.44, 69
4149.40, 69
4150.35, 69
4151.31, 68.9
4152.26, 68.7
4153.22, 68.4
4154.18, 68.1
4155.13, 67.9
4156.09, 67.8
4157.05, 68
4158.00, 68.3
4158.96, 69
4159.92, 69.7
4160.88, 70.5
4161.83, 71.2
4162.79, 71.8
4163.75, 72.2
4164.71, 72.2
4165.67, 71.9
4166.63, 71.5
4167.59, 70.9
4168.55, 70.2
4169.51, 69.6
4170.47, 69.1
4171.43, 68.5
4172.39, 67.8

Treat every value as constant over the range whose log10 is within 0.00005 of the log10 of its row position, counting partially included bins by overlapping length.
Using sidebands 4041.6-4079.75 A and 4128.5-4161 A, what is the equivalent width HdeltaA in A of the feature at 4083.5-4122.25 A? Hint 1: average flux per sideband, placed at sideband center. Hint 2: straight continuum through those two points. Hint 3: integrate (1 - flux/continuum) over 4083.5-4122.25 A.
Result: 6.4 A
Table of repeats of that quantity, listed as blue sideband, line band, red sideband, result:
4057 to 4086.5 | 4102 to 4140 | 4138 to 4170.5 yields 4.0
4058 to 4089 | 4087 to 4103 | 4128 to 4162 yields 3.4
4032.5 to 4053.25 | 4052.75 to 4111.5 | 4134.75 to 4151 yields 7.1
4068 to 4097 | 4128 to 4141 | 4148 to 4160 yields 0.5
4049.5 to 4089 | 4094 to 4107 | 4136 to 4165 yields 4.2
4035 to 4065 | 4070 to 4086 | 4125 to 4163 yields 0.7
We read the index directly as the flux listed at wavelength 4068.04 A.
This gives 66.6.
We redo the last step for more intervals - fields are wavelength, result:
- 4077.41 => 66.6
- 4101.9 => 39.7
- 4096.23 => 51.4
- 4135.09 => 64.4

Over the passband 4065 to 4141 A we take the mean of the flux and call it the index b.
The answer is 61.2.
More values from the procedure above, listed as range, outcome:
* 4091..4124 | 55.5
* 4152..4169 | 69.9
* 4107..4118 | 59.9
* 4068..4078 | 66.1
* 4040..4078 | 69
